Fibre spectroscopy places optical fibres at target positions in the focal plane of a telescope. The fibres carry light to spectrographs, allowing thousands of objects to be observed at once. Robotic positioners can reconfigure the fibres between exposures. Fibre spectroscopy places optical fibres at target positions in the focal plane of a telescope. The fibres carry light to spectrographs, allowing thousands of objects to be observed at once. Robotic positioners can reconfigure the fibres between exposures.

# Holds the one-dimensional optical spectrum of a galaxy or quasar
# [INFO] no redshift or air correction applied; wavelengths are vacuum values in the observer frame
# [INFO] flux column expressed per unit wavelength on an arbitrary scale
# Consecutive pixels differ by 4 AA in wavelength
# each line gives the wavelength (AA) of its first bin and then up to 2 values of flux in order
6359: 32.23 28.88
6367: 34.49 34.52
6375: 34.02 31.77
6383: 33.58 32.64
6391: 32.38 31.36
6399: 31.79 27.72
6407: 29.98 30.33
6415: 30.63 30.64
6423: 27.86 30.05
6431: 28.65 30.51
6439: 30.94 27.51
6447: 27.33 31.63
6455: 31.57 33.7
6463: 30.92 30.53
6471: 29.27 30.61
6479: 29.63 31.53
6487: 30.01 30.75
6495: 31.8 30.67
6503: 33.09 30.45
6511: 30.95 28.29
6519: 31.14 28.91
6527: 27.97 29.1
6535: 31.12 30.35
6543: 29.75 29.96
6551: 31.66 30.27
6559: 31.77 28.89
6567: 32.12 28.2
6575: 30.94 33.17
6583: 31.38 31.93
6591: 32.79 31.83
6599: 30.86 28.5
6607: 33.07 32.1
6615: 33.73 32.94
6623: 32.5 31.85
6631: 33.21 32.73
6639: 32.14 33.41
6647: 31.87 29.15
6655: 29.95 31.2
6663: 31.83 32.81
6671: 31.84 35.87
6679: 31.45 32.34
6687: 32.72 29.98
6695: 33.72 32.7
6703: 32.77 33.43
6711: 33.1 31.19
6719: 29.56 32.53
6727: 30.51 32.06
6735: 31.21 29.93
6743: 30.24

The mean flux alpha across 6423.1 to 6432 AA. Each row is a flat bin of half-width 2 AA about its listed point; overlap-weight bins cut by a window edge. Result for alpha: 29.1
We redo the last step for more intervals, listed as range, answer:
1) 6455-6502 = 30.9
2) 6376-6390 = 32.7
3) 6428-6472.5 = 30.2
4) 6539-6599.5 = 31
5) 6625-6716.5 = 32.2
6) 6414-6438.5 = 29.8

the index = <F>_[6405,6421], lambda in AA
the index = 30.4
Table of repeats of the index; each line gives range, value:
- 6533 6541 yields 30.7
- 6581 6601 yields 31.8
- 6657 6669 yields 31.9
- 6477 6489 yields 30.4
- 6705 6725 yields 32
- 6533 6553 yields 30.6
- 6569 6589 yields 31.1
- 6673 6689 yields 33.1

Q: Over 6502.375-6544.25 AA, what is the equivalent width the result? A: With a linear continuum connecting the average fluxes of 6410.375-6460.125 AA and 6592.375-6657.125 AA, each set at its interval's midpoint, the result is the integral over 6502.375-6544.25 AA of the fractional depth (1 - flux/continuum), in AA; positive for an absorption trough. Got 1.2 AA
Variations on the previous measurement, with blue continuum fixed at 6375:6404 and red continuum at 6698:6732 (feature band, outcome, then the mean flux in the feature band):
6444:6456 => 0.8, 29.8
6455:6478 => 0.7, 31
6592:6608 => 0.4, 31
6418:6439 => 1.5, 29.6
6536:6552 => 0.8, 30.4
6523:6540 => 1.3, 29.5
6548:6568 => 0.7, 30.8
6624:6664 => 0.2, 31.8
